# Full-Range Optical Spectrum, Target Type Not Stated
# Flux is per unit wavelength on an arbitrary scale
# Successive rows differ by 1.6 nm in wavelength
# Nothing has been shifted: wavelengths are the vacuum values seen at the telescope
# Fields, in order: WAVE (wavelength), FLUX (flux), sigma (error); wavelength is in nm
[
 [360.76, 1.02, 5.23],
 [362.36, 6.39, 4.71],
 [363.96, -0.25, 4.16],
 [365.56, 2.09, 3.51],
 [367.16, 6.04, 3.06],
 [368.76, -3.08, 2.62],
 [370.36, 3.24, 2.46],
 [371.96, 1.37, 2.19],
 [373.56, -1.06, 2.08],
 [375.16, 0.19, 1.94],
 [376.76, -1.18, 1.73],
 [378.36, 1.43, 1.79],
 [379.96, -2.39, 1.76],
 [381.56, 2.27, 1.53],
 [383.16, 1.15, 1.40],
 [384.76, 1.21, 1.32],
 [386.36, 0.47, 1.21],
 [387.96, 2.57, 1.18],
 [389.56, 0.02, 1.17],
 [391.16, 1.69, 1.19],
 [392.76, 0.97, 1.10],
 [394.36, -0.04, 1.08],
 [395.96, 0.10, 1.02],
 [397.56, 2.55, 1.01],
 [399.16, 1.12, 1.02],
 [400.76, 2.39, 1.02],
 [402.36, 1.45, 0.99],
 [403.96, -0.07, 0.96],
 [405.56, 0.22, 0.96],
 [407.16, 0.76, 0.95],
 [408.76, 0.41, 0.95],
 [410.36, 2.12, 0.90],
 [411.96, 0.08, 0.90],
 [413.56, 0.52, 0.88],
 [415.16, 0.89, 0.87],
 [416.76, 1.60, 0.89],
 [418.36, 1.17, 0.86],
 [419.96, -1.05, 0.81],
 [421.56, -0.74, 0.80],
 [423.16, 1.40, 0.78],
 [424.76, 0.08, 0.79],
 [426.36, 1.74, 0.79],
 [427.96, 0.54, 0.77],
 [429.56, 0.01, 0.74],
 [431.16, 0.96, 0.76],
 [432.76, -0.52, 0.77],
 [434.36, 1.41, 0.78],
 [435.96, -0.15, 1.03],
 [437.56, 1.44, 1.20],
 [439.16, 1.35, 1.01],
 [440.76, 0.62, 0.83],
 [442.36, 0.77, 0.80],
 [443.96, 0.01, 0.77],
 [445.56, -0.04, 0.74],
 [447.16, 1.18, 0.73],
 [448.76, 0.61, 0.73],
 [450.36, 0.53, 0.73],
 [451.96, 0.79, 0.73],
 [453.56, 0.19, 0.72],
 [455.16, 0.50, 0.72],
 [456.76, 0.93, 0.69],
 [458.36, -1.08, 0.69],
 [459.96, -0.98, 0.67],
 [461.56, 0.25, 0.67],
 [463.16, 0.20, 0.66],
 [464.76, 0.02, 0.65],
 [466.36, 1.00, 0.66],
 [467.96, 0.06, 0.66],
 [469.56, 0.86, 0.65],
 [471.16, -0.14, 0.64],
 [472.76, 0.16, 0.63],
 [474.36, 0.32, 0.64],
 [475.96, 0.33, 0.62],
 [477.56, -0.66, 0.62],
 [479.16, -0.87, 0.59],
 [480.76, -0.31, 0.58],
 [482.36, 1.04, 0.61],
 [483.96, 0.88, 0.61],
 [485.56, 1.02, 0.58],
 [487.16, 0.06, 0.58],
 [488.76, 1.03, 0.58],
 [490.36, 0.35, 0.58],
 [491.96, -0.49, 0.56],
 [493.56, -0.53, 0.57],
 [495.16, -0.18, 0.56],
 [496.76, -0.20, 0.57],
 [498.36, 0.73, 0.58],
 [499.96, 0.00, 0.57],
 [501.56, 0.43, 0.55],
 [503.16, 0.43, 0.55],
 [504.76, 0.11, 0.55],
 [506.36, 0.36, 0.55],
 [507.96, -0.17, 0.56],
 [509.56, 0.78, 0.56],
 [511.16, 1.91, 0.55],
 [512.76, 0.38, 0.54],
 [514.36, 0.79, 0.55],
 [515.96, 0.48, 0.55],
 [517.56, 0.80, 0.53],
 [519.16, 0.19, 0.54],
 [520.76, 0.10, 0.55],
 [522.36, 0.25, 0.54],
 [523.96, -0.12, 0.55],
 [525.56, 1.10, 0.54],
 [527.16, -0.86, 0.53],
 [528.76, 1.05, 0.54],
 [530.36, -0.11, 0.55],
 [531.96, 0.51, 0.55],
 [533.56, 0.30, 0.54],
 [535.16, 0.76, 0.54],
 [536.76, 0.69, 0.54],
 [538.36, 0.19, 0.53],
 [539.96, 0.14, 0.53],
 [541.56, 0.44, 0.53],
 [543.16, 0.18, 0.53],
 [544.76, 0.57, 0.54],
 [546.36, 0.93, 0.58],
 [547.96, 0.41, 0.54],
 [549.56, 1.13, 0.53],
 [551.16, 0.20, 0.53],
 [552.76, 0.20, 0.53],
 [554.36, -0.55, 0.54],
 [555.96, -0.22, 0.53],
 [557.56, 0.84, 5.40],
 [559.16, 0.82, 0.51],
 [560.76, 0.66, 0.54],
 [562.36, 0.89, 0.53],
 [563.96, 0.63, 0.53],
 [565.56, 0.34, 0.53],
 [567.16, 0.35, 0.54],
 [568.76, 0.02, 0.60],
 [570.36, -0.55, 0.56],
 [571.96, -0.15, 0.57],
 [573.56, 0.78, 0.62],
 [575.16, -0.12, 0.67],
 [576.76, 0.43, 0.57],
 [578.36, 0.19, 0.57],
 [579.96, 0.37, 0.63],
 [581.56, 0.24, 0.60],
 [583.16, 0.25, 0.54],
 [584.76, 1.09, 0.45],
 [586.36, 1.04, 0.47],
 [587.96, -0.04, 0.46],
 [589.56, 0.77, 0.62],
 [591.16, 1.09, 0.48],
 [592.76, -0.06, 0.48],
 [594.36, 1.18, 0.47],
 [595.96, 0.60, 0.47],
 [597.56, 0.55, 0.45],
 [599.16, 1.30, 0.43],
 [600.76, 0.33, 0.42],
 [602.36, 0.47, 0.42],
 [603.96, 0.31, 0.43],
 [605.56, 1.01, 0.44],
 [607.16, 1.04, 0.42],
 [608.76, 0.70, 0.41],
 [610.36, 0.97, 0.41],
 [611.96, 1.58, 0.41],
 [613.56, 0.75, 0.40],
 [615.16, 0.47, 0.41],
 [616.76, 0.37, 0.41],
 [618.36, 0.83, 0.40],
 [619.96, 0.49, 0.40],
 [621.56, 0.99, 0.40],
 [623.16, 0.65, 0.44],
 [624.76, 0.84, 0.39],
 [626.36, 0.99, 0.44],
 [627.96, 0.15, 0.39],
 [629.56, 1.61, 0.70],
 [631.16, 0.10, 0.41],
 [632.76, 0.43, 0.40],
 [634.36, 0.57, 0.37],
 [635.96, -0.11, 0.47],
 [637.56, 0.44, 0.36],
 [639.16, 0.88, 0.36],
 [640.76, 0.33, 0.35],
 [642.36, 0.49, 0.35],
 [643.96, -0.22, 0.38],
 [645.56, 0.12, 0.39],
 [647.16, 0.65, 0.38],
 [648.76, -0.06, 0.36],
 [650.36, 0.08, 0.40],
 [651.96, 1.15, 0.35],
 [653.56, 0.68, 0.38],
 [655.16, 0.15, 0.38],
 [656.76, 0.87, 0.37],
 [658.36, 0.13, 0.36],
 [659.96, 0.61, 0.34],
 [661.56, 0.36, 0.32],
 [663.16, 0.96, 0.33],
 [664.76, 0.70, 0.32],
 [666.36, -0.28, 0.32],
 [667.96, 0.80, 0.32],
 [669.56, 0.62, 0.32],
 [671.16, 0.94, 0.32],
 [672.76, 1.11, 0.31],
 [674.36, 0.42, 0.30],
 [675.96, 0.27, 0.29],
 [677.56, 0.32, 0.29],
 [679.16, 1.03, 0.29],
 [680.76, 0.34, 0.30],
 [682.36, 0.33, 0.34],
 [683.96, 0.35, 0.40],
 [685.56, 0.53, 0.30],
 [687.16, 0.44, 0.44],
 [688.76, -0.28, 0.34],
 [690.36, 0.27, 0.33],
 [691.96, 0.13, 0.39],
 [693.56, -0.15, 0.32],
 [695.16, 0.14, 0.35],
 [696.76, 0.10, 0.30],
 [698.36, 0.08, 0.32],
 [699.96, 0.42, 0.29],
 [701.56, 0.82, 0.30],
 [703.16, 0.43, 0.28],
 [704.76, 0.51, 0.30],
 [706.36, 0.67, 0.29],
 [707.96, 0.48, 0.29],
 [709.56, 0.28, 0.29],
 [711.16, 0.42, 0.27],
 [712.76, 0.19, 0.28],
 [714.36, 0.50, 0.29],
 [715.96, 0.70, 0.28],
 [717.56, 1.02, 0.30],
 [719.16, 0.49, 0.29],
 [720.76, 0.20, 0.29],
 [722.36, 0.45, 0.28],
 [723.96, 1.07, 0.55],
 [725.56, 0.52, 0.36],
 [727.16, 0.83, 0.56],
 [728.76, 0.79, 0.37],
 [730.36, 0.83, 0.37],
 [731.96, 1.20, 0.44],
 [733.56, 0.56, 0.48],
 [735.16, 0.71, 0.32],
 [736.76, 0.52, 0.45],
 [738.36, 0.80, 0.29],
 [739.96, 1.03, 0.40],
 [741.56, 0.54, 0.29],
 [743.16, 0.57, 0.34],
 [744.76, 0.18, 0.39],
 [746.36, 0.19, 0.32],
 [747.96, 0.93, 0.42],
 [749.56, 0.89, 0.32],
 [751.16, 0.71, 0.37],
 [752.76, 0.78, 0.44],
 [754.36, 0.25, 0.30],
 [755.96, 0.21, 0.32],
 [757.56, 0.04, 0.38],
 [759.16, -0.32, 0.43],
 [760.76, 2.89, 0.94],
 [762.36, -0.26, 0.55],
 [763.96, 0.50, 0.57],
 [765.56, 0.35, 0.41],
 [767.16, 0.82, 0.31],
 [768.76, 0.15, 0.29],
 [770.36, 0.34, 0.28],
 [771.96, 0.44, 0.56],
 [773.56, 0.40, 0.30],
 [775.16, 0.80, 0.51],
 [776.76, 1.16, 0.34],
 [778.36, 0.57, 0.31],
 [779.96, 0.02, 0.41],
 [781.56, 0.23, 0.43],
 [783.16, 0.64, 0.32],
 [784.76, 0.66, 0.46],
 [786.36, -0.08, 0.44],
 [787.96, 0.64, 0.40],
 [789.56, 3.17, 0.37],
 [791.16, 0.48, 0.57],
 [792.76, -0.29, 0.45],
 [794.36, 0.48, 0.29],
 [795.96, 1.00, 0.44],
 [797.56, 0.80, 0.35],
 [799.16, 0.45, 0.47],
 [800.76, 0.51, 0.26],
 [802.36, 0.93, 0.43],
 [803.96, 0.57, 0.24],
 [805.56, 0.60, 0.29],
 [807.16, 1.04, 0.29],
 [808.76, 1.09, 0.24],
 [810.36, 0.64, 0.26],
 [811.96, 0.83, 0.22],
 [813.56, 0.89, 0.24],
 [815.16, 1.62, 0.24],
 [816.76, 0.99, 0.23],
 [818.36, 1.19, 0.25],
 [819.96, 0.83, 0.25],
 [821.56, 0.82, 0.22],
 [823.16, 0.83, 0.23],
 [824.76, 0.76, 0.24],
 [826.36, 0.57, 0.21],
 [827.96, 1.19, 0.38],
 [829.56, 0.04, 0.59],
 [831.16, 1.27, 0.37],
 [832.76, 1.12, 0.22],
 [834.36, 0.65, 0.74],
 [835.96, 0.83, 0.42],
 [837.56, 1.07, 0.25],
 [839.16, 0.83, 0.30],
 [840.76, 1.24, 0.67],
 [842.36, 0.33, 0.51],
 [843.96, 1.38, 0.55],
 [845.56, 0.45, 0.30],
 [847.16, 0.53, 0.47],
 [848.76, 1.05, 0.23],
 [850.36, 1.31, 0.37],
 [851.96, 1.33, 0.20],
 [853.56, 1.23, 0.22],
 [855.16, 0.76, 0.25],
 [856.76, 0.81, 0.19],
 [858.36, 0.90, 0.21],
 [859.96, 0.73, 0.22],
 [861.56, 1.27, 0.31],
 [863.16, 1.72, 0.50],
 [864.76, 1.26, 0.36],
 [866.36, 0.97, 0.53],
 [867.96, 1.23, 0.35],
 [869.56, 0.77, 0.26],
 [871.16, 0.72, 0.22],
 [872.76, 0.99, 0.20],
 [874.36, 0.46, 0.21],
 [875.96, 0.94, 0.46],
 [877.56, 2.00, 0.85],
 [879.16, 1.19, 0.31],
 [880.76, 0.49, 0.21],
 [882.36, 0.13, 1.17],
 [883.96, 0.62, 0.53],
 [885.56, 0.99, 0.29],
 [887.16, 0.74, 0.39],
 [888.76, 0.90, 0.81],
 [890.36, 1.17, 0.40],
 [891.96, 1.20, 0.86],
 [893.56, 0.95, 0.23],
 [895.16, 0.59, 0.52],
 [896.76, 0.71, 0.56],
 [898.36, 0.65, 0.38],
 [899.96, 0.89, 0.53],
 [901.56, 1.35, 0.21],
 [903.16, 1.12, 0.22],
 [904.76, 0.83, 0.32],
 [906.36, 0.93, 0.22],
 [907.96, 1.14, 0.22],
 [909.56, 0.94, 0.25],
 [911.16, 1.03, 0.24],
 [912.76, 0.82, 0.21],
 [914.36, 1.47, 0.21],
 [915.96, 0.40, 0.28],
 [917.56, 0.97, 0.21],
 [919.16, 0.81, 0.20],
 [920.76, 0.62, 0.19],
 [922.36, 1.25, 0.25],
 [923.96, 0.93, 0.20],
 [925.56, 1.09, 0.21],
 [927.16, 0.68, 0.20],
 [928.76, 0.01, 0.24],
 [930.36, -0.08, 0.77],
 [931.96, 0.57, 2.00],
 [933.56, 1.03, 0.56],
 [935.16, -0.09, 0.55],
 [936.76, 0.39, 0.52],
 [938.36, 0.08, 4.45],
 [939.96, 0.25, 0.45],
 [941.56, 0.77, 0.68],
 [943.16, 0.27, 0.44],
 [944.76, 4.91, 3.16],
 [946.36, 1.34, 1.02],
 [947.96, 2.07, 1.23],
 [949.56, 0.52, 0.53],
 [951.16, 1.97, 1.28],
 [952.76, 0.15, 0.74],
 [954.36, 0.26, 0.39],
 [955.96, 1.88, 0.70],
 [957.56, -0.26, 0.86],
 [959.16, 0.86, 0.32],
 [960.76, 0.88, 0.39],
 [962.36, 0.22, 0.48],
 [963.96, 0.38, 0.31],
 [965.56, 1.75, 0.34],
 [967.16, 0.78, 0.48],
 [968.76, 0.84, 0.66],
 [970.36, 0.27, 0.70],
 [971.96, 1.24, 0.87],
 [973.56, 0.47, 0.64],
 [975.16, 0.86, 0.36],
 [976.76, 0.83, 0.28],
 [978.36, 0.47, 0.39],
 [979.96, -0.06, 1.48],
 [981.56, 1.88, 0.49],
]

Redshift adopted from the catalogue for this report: 1.12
